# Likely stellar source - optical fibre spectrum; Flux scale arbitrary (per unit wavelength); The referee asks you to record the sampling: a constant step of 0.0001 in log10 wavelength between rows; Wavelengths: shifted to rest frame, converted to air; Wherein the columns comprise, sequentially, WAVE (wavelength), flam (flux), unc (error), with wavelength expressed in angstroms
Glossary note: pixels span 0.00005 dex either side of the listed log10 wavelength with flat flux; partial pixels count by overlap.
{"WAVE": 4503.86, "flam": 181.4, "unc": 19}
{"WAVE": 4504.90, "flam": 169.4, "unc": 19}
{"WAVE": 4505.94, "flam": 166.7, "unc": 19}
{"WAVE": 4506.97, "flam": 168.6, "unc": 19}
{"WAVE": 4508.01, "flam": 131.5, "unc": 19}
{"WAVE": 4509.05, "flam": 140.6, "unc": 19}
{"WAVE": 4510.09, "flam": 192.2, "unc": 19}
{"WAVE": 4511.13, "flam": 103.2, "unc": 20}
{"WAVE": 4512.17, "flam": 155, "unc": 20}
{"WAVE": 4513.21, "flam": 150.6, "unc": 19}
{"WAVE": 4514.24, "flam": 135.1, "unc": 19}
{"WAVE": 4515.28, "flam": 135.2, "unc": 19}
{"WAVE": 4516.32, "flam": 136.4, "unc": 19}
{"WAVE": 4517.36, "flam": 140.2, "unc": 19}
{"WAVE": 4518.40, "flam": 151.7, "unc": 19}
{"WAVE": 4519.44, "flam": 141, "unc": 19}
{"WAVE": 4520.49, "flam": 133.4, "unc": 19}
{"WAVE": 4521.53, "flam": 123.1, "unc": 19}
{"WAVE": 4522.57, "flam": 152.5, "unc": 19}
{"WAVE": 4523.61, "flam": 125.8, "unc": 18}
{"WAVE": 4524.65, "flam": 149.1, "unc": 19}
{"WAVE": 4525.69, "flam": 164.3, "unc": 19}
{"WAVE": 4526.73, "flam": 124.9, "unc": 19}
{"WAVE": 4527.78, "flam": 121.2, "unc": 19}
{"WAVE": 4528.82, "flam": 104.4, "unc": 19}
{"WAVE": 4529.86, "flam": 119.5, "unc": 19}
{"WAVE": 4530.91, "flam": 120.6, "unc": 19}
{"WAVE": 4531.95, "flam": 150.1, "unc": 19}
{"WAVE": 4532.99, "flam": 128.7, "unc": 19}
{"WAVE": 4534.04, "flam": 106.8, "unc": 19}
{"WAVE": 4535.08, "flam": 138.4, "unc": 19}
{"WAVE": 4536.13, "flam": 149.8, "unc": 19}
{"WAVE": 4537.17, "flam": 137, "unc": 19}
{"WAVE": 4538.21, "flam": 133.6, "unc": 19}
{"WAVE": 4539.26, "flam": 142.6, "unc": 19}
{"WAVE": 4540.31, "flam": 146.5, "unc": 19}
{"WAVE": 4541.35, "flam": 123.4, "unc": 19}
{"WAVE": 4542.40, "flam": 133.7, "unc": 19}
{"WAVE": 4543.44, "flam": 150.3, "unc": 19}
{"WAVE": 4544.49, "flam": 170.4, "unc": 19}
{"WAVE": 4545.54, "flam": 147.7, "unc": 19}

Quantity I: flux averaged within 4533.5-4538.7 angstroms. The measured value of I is 133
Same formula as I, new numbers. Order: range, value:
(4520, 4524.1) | 134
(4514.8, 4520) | 141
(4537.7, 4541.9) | 136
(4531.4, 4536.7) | 135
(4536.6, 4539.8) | 138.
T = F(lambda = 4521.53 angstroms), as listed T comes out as 123.1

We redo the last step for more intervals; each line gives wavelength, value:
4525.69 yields 164.3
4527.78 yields 121.2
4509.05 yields 140.6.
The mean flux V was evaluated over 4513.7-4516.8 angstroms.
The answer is 136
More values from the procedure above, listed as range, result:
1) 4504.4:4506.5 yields 168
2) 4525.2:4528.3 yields 136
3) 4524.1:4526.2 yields 156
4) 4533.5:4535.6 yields 123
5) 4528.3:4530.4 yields 112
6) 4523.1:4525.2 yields 138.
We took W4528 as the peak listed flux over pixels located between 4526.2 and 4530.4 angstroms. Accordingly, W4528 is 124.9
